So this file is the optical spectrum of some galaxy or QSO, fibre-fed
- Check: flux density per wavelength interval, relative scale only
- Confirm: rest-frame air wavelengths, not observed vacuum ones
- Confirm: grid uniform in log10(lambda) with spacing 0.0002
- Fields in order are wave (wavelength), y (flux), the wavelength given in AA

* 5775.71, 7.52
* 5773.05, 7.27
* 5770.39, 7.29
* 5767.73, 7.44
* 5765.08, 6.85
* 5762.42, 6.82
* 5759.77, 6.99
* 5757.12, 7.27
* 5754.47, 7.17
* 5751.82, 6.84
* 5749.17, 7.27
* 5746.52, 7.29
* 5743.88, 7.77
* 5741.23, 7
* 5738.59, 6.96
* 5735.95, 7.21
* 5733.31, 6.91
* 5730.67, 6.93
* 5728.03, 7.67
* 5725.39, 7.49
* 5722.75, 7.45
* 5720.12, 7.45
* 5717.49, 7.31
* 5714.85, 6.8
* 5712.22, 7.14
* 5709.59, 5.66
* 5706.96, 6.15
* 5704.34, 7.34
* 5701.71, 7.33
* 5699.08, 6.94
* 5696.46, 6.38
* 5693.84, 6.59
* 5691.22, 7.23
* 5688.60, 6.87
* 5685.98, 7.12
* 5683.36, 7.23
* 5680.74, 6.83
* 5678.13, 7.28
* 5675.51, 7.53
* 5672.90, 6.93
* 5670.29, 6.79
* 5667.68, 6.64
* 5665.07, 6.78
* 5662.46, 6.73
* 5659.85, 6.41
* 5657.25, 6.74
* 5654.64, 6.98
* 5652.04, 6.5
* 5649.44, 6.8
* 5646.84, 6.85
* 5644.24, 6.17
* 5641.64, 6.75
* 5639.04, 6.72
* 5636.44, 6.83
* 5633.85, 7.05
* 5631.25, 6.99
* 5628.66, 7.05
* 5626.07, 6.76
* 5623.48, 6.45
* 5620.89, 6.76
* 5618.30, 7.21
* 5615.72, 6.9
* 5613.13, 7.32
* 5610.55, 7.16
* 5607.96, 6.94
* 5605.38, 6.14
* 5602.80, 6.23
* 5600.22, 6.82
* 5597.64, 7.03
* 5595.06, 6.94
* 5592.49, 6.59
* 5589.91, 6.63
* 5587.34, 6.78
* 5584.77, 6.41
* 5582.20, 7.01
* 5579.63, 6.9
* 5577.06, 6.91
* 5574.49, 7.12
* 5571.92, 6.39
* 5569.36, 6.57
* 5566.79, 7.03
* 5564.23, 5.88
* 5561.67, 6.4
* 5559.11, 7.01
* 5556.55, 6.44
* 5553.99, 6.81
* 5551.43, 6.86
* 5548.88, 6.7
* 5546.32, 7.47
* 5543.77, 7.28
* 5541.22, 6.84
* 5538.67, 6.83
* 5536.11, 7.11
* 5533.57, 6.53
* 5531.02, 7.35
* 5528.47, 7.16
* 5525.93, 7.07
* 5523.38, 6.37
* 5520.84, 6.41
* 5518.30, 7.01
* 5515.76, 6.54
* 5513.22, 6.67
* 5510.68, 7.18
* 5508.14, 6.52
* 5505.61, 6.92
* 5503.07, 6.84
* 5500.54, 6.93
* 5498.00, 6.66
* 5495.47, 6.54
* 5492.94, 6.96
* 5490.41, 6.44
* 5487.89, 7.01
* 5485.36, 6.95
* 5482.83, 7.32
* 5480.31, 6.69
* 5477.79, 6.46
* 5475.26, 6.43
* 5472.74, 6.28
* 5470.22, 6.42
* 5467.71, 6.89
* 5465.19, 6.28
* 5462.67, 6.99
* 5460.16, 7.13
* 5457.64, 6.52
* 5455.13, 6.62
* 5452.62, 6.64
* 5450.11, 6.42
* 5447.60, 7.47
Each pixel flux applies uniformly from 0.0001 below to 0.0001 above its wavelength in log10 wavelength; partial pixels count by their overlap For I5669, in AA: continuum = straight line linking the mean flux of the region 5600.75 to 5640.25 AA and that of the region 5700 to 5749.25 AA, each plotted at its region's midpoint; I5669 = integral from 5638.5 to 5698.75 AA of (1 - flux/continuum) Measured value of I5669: 1.2 AA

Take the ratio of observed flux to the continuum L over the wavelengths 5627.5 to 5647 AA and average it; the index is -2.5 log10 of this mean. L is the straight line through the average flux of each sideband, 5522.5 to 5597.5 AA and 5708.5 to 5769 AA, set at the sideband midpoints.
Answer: 0.02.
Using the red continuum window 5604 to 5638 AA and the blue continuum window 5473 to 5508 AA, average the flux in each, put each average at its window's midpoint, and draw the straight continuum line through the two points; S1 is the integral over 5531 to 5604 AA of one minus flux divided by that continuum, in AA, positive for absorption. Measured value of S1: 0.6 AA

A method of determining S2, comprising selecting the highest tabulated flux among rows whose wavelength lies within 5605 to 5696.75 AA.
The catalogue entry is 7.53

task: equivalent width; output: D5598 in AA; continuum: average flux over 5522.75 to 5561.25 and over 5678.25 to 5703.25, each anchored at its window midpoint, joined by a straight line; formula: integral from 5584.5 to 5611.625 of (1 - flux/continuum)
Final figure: 0.9 AA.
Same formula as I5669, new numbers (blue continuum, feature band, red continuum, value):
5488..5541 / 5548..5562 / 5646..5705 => 0.2 AA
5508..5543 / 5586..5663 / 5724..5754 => 2.6 AA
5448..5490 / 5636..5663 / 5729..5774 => 1.2 AA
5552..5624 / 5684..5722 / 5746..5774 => 0.6 AA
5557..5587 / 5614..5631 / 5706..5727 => -0.2 AA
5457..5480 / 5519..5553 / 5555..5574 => -1.8 AA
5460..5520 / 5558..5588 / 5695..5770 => 0.7 AA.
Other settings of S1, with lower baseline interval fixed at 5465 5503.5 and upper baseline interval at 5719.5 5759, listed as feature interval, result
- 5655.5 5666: 0.6 AA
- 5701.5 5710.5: 0.7 AA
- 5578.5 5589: 0.2 AA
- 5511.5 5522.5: 0.2 AA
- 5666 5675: 0.3 AA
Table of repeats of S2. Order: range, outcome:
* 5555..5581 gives 7.12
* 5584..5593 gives 6.78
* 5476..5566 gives 7.47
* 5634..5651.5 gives 6.85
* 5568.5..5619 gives 7.32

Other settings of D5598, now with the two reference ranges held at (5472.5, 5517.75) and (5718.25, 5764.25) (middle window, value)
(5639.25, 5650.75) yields 0.6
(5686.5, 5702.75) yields 0.5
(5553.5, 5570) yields 0.7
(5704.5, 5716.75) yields 1.0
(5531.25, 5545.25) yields -0.3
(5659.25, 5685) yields 0.5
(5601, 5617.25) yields 0.4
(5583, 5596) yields 0.5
